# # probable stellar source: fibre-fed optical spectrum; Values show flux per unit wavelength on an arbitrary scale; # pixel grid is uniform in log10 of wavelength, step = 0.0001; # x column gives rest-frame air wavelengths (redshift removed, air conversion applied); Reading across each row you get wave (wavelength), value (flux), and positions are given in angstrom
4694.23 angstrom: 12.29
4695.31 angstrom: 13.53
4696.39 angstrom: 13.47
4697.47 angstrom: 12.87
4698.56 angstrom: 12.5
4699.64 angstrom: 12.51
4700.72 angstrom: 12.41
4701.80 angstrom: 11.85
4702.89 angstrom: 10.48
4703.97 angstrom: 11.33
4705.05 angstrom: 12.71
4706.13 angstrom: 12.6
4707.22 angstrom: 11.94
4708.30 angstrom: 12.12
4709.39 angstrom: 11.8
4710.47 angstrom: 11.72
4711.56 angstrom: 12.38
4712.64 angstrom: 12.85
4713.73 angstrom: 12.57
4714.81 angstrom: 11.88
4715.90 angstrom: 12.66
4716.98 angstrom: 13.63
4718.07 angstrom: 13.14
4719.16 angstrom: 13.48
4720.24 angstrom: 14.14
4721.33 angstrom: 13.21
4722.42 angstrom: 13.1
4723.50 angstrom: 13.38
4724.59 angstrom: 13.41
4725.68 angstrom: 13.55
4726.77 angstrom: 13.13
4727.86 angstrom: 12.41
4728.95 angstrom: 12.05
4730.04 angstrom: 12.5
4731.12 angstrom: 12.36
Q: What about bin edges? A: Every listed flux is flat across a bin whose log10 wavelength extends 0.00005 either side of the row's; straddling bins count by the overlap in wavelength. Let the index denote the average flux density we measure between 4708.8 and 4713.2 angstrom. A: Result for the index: 12.2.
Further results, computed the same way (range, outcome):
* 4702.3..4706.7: 11.8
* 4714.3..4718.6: 12.8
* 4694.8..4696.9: 13.5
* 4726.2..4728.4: 12.8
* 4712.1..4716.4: 12.5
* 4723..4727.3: 13.3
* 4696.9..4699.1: 12.7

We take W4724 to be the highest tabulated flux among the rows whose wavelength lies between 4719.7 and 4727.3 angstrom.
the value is 14.14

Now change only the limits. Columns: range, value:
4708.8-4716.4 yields 12.85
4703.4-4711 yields 12.71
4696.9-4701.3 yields 12.87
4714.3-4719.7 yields 13.63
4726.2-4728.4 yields 13.13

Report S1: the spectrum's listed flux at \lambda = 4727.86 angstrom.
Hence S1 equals 12.41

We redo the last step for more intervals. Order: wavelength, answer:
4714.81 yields 11.88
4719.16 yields 13.48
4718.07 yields 13.14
